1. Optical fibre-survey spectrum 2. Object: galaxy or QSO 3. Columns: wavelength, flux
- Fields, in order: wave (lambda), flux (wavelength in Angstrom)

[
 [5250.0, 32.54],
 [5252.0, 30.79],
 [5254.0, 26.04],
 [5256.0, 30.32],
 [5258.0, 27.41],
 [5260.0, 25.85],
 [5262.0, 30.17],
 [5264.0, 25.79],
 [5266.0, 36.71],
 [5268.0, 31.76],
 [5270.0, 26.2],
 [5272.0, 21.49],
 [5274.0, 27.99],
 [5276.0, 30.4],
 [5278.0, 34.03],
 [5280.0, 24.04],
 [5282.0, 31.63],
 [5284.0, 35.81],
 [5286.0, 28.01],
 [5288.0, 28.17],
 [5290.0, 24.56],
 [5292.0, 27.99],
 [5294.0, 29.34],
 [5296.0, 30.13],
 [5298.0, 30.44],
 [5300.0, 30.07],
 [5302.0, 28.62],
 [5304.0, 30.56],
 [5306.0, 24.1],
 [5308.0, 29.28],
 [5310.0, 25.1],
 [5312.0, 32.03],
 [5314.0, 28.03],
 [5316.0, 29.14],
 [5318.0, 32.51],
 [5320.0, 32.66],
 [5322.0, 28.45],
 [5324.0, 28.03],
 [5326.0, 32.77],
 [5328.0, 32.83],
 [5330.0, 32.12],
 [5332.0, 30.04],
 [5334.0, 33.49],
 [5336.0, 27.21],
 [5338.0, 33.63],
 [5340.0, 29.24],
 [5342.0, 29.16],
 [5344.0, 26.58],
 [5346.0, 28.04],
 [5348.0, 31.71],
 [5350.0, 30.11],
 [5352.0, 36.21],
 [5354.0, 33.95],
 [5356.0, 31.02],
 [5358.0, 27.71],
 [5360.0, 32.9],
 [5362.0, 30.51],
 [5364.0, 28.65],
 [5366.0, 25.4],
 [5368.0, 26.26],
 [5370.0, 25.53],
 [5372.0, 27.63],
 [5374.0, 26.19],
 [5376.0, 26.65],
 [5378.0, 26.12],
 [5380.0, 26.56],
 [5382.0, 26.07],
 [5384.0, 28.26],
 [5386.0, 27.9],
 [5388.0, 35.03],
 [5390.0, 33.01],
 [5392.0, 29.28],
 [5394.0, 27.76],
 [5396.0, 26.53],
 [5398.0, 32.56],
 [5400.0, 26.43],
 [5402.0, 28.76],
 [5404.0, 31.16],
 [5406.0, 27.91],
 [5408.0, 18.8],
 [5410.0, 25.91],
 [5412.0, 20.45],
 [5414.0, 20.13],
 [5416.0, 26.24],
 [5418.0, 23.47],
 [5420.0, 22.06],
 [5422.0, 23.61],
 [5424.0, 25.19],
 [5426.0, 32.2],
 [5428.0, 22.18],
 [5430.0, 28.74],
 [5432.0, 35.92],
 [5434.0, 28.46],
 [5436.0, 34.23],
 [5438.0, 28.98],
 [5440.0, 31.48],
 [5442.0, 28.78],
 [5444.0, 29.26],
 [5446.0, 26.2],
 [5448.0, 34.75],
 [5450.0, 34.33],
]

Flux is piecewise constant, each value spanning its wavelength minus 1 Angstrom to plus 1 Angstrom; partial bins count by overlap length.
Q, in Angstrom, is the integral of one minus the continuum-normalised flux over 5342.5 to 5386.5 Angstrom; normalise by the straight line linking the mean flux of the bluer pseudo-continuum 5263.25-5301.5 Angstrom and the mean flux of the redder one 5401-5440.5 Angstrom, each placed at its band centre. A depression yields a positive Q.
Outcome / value -1.4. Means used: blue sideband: 29.2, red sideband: 26.7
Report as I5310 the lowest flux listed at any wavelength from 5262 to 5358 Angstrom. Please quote 21.49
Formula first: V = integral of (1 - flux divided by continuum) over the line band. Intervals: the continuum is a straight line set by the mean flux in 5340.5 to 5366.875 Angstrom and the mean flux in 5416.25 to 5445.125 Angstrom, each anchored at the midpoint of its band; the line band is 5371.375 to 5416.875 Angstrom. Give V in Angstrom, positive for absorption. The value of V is 3.0 Angstrom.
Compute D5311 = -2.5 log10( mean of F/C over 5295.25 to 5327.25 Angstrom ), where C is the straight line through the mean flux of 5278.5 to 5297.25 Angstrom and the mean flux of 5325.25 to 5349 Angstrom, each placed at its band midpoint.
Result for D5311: 0.01 mag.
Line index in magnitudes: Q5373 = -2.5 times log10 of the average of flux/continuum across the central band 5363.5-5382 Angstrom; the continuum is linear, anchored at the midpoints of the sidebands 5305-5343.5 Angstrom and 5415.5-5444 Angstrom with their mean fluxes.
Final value 0.10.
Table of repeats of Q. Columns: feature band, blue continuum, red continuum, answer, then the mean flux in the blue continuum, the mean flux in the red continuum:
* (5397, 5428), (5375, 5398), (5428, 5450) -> 4.2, 28.6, 30.5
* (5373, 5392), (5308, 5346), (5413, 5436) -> -0.3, 30.1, 26.5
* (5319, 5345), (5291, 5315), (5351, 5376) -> -1.3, 28.8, 29.2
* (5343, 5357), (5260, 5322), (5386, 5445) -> -1.3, 29.2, 27.7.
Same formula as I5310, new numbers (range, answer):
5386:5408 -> 18.8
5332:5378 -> 25.4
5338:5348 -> 26.58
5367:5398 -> 25.53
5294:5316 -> 24.1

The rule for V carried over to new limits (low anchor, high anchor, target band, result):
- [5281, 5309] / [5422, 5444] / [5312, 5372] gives -1.82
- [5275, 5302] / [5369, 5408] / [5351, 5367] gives -1.25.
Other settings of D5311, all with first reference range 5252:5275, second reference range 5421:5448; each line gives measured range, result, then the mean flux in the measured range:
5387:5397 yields -0.05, 30.3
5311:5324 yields -0.06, 30.3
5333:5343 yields -0.07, 30.5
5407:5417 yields 0.28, 22.3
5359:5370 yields 0.01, 28.5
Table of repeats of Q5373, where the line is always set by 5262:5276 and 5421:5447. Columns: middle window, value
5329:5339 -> -0.09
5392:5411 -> 0.05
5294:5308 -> -0.01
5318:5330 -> -0.09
